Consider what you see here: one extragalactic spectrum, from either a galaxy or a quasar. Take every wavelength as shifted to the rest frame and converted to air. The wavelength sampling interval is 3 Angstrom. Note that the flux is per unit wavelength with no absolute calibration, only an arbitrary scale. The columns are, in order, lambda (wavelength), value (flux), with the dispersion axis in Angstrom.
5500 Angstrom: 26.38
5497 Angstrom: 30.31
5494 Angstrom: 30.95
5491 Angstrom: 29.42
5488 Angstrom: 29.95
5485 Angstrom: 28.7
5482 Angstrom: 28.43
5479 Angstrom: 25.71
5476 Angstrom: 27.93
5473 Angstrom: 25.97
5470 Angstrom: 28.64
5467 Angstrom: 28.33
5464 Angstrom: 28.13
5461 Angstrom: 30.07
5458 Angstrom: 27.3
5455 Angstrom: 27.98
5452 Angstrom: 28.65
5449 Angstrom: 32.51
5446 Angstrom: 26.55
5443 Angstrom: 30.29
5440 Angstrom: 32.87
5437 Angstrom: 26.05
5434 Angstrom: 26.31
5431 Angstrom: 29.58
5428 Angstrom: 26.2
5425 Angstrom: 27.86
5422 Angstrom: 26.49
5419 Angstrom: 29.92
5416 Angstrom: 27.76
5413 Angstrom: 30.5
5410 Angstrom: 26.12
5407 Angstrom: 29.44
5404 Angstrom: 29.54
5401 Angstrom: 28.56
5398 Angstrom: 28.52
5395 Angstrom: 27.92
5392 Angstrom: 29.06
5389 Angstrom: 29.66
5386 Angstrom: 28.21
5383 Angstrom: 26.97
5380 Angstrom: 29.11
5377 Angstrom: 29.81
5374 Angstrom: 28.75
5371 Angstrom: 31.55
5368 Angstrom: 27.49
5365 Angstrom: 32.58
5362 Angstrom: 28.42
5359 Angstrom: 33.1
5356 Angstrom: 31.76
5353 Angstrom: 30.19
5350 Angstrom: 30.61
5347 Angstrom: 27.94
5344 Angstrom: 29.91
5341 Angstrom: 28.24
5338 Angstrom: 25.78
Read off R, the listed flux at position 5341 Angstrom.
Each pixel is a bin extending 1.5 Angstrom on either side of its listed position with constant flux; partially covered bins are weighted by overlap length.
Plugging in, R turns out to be 28.24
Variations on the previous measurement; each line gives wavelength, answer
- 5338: 25.78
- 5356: 31.76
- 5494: 30.95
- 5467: 28.33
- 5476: 27.93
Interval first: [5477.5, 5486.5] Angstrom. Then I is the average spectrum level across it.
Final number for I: 27.6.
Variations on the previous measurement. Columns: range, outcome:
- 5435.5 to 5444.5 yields 29.7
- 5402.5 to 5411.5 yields 28.4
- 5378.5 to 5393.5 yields 28.6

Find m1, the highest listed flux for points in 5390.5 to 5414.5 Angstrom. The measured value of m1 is 30.5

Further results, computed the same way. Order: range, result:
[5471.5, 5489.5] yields 29.95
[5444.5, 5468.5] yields 32.51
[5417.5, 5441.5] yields 32.87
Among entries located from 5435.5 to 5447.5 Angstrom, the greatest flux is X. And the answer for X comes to 32.87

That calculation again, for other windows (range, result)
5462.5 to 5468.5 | 28.33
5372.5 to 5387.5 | 29.81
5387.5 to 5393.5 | 29.66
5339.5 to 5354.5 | 30.61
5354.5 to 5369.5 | 33.1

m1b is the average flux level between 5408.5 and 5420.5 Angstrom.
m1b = 28.6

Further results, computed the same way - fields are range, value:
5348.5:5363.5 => 30.8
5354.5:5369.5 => 30.7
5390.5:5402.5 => 28.5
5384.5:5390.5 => 28.9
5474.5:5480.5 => 26.8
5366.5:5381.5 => 29.3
